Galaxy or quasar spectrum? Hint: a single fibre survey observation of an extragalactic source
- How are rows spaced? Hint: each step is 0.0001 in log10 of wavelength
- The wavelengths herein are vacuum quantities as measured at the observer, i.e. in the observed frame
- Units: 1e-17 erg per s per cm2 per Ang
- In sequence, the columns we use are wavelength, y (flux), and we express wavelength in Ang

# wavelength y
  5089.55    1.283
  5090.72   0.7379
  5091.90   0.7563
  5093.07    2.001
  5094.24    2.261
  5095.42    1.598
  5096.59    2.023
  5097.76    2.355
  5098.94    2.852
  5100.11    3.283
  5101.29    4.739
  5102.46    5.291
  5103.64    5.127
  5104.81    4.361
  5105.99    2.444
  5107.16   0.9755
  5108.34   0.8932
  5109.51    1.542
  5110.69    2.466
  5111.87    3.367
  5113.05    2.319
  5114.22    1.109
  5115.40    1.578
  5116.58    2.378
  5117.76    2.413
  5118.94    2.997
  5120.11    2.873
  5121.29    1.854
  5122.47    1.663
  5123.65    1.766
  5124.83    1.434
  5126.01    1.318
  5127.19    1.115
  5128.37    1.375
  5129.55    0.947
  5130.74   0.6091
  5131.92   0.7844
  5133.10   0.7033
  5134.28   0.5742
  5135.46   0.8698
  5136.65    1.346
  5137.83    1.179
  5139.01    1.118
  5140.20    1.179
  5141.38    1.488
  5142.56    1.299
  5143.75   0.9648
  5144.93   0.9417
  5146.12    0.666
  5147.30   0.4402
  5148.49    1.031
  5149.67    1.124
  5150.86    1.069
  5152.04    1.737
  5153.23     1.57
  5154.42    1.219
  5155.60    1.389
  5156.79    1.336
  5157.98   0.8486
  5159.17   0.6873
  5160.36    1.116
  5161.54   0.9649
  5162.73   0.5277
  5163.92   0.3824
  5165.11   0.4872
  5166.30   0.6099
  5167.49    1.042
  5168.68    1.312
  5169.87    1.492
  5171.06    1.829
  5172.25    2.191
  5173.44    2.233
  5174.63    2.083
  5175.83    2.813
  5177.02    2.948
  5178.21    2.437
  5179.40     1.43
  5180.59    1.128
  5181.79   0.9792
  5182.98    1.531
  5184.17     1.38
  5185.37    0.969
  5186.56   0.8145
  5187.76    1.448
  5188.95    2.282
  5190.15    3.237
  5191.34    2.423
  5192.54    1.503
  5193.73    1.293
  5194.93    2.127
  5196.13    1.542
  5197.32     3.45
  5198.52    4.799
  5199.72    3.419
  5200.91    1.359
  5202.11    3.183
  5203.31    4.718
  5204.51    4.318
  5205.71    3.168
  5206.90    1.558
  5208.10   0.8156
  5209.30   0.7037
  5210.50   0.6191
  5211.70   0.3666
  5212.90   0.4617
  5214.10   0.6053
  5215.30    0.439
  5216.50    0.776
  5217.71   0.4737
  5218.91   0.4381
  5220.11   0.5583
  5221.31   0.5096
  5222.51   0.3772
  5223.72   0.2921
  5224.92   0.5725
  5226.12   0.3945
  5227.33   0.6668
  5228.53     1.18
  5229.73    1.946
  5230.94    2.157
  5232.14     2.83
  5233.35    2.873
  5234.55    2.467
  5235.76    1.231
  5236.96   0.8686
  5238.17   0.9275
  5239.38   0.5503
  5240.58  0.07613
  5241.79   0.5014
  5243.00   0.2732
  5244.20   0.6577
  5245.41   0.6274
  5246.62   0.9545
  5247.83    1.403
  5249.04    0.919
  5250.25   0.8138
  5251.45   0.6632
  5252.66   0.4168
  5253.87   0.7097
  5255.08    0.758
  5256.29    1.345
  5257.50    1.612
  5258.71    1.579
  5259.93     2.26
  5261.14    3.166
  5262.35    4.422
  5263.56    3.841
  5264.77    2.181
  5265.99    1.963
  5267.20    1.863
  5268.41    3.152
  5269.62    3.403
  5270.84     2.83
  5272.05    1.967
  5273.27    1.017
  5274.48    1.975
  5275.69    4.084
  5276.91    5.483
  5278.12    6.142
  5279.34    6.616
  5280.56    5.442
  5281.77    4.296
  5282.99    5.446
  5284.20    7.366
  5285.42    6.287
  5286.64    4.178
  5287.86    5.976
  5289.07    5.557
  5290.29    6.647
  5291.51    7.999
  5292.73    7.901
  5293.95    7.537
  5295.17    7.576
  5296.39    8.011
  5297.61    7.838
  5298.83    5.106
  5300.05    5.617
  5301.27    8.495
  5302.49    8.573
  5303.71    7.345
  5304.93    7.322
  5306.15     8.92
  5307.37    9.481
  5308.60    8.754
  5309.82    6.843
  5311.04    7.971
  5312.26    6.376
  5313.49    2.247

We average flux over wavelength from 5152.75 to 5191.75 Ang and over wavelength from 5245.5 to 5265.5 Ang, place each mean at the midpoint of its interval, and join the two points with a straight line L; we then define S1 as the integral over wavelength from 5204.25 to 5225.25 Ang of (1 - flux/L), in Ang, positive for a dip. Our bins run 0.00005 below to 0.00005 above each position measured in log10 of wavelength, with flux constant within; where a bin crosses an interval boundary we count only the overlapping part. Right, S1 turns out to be 9.0 Ang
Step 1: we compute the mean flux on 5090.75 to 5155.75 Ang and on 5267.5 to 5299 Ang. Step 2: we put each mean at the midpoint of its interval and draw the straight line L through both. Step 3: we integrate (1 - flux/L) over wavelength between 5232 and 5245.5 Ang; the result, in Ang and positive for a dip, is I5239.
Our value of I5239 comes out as 10.0 Ang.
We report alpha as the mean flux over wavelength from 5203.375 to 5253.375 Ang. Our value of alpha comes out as 1.07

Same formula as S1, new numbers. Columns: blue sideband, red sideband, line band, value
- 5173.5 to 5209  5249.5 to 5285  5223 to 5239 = 7.6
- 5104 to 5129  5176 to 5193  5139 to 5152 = 5.9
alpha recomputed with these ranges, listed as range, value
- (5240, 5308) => 4.09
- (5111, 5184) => 1.42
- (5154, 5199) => 1.63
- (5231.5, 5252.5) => 1.08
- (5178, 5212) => 2.05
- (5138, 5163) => 1.09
